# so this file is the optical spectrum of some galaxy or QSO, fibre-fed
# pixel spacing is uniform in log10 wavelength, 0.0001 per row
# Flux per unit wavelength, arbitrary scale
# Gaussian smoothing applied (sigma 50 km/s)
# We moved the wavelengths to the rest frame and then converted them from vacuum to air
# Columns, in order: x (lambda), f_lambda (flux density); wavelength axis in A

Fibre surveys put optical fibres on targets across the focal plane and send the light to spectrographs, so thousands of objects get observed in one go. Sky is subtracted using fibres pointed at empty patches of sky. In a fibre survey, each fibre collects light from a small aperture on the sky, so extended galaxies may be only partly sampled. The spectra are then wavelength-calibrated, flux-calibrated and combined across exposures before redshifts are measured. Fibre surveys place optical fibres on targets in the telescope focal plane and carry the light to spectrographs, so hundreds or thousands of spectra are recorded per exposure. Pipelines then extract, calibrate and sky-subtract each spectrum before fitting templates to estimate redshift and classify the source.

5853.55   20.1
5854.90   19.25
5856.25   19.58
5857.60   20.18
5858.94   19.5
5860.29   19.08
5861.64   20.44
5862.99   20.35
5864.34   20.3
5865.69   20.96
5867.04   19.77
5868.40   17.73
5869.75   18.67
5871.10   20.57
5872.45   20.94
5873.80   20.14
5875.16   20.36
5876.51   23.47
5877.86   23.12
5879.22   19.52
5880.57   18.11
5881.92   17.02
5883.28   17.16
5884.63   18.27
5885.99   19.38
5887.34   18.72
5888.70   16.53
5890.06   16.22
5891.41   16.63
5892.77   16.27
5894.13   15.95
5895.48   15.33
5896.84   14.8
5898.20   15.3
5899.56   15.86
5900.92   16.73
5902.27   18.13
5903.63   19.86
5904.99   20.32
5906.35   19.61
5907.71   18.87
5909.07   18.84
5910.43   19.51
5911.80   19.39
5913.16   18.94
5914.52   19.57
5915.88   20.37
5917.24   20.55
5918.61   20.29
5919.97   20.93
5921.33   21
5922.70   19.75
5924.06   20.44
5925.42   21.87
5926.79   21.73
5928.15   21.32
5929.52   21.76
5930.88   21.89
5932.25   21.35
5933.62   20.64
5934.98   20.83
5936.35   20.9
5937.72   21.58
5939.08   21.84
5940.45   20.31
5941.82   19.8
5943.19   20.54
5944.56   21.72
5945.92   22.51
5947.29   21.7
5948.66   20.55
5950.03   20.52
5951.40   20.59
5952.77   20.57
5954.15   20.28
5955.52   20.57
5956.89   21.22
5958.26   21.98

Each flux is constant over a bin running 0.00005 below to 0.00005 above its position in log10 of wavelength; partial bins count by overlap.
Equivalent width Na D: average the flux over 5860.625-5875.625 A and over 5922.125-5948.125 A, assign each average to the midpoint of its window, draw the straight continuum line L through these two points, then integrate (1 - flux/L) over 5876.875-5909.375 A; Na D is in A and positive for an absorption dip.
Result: 4.2 A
